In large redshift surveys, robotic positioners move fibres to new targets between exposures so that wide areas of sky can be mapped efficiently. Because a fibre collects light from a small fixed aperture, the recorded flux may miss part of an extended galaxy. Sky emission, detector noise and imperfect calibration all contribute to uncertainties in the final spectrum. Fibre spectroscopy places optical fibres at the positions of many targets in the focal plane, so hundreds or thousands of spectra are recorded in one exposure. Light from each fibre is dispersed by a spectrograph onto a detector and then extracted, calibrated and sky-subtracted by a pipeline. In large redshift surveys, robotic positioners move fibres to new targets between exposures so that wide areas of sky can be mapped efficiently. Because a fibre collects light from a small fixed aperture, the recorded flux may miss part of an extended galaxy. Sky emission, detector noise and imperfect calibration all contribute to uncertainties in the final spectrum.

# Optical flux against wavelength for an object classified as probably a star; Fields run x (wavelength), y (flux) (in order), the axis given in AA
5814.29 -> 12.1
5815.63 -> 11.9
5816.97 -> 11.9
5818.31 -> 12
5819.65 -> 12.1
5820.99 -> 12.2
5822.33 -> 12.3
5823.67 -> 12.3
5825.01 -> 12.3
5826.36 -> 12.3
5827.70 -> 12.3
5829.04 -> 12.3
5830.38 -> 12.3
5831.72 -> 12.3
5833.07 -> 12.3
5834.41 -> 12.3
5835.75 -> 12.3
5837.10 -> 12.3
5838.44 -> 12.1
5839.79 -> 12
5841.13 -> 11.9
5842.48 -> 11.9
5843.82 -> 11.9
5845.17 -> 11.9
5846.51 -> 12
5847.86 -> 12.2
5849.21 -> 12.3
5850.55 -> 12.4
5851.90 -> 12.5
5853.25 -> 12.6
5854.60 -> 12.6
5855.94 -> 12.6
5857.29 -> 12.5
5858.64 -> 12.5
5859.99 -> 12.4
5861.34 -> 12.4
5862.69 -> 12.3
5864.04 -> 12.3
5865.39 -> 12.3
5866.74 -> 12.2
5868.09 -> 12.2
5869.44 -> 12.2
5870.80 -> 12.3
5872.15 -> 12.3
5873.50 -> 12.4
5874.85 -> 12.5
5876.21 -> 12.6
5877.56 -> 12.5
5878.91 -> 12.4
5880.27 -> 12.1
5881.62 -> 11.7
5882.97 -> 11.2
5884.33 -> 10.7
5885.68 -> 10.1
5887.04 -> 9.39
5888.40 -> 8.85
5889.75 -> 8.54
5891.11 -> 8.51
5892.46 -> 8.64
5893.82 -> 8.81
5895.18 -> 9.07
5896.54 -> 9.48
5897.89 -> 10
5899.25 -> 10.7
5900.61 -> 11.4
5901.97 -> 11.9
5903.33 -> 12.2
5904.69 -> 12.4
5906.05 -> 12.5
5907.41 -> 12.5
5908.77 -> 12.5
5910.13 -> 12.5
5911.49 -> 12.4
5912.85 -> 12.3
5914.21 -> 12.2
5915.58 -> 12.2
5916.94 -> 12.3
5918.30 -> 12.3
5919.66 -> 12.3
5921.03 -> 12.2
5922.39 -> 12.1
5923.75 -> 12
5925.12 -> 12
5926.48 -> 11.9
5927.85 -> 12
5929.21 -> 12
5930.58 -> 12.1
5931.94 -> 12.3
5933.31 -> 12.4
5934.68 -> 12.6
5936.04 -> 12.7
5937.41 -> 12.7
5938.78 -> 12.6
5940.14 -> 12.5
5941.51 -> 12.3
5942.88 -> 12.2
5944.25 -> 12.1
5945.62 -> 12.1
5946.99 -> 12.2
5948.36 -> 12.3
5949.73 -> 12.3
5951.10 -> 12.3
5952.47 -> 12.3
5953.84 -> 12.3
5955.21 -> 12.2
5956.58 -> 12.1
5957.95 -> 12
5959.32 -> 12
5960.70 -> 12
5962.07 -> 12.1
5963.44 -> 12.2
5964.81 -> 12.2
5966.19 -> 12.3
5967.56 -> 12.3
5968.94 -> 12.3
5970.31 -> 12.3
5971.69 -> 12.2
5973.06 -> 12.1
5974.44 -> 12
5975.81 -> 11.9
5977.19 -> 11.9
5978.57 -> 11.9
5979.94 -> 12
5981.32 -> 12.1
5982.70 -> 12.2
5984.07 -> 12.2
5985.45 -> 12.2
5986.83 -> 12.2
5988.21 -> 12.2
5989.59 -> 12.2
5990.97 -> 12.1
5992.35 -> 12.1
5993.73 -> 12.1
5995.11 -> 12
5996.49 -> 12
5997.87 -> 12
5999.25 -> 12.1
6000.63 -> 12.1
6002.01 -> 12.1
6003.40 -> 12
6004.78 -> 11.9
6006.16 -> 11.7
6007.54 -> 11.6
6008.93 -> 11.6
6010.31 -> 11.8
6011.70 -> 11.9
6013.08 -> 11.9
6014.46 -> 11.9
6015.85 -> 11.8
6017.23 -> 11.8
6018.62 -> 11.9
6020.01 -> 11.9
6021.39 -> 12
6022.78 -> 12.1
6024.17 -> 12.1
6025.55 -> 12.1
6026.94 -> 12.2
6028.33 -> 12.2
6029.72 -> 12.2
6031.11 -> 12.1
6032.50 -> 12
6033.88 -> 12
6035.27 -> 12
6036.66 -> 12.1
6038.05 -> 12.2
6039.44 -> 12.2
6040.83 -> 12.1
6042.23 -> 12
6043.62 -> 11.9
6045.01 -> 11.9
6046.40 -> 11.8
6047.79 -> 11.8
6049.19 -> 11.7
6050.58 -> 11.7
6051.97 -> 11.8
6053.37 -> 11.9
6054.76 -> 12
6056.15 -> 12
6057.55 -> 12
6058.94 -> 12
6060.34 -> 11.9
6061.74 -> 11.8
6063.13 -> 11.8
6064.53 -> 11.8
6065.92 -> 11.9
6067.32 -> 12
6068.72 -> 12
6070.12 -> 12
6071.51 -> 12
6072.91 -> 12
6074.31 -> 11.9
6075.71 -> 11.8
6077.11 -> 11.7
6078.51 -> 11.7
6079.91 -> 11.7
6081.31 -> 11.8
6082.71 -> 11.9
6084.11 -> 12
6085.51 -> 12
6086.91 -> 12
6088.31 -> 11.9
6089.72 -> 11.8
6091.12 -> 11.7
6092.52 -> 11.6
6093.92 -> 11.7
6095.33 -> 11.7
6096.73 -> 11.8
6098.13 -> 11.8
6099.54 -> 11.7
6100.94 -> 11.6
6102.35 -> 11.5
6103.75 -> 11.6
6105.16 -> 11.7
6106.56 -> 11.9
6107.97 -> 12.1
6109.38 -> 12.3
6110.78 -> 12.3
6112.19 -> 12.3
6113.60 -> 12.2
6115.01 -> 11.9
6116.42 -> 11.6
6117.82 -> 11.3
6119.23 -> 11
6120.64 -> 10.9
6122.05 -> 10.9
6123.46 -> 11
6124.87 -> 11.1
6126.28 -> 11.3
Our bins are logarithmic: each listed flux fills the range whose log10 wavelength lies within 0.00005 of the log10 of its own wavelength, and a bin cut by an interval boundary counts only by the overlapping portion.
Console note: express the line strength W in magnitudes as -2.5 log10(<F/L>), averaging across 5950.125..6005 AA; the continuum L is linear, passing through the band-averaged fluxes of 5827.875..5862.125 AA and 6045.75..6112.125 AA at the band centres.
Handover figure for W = -0.01 mag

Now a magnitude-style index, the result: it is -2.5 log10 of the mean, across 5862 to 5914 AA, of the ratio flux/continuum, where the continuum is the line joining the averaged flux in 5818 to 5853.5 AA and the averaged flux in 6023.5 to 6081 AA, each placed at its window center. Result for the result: 0.07 mag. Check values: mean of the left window 12.2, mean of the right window 12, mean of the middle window 11.3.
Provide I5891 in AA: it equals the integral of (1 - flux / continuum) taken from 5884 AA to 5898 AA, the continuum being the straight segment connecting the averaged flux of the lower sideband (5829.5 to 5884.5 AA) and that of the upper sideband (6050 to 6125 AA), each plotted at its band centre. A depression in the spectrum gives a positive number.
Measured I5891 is 3.4 AA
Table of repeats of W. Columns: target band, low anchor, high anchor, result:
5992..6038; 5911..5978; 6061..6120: 0.00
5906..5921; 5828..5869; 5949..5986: -0.01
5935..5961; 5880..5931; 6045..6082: -0.08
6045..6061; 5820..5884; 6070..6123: 0.00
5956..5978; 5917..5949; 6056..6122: 0.00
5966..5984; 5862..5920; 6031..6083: -0.04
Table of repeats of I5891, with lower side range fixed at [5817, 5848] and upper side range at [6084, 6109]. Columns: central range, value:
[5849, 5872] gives -0.5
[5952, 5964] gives -0.1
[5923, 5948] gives -0.5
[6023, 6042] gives -0.4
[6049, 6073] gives -0.1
